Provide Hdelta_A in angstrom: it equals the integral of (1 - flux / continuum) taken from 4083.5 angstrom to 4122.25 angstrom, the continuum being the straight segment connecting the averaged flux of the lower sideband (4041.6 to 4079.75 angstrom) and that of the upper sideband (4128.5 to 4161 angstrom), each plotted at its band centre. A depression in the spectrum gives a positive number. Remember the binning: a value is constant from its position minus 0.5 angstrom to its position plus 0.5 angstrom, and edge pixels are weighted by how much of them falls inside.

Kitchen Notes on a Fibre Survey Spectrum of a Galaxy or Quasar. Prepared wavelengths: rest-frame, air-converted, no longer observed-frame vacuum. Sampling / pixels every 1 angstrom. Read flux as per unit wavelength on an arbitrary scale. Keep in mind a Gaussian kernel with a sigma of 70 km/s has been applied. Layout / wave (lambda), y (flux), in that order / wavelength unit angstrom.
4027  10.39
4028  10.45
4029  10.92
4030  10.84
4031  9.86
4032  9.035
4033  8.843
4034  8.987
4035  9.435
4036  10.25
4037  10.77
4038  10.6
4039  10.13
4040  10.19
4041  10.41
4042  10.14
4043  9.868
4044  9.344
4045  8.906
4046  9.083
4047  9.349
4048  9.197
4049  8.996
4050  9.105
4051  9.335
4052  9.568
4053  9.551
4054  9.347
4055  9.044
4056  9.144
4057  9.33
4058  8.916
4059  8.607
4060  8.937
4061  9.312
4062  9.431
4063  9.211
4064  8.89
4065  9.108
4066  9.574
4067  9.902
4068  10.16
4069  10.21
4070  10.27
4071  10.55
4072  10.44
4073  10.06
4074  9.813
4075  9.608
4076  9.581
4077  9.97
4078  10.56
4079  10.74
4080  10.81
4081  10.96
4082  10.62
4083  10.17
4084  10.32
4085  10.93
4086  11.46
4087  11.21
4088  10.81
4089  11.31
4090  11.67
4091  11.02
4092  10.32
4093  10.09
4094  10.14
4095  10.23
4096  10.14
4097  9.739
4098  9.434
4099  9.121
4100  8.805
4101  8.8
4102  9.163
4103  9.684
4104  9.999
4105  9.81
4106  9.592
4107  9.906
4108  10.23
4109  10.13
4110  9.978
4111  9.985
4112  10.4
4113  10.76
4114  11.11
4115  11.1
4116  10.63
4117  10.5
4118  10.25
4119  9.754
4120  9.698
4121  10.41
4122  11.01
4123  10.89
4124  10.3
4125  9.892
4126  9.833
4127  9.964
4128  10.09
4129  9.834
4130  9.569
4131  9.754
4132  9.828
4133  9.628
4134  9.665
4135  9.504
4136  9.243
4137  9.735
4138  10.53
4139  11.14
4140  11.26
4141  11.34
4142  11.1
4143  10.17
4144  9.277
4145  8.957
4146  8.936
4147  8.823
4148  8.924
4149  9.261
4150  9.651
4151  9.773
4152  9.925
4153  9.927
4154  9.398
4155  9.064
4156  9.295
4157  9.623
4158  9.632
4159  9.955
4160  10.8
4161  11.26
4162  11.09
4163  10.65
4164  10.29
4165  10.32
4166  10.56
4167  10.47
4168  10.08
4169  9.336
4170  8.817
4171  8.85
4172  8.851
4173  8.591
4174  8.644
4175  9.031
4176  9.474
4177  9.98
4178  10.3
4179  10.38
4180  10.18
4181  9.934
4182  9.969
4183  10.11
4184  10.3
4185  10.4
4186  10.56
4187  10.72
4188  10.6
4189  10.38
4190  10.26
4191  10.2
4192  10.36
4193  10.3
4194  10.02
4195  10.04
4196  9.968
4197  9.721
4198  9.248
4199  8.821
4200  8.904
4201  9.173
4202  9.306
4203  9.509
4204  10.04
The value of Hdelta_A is -2.2 angstrom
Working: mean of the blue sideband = 9.56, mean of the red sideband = 9.82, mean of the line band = 10.2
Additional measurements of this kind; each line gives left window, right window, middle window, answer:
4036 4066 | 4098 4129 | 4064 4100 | -1.9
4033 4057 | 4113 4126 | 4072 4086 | -0.5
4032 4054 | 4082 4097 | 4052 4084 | 1.3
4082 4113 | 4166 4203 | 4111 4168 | -0.5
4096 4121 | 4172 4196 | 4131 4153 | 0.3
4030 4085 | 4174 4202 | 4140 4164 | 0.0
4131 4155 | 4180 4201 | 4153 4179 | 0.3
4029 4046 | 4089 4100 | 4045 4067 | 1.7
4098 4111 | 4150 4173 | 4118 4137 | -0.4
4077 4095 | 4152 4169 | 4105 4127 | 0.4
